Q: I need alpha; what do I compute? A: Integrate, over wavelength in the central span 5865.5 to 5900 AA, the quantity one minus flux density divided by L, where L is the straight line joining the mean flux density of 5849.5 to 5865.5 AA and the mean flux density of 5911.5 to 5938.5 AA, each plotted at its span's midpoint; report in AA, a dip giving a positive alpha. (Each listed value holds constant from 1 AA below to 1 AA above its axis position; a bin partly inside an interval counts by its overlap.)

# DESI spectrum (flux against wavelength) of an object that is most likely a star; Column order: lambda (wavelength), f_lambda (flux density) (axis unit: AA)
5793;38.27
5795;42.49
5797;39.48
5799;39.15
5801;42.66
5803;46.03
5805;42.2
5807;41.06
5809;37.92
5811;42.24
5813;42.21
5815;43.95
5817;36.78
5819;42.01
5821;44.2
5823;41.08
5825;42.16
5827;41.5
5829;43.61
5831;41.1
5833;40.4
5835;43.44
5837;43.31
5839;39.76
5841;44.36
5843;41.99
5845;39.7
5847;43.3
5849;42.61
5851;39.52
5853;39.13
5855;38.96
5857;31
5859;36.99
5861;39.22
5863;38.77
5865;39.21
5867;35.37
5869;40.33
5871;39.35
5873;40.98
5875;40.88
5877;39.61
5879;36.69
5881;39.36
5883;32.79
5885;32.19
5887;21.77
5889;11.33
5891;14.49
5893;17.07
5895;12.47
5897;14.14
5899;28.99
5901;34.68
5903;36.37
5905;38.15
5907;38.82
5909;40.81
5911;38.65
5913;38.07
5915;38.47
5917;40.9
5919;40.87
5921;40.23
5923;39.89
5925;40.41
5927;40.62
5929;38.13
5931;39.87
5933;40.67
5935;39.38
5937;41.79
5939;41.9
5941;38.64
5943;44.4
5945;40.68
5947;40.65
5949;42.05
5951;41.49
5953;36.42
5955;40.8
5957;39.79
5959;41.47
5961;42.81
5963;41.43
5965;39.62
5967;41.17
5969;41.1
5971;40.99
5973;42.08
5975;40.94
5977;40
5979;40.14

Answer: 8.2 AA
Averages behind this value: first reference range 38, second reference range 40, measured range 29.4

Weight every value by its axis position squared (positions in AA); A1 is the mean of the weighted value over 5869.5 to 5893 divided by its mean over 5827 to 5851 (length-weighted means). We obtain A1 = 0.76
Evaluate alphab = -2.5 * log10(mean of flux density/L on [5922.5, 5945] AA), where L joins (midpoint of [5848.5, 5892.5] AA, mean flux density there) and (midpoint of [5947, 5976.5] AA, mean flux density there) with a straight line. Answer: -0.04 mag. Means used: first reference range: 34.7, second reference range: 40.8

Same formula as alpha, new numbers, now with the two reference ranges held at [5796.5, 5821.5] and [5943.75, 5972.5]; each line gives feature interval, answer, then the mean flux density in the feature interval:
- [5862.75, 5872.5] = 0.60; 38.7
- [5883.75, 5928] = 9.96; 31.8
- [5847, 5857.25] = 0.51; 39.3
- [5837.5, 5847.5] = -0.11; 41.8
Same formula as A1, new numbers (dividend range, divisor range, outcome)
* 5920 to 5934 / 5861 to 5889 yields 1.13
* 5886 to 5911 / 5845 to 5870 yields 0.69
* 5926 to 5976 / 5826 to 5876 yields 1.05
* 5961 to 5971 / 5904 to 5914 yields 1.08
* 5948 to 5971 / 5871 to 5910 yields 1.38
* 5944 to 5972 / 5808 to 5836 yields 1.03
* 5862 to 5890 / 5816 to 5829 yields 0.86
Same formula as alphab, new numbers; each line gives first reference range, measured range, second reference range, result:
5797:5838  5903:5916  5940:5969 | 0.07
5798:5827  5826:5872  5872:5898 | -0.17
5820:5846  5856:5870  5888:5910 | -0.08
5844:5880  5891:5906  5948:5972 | 0.49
